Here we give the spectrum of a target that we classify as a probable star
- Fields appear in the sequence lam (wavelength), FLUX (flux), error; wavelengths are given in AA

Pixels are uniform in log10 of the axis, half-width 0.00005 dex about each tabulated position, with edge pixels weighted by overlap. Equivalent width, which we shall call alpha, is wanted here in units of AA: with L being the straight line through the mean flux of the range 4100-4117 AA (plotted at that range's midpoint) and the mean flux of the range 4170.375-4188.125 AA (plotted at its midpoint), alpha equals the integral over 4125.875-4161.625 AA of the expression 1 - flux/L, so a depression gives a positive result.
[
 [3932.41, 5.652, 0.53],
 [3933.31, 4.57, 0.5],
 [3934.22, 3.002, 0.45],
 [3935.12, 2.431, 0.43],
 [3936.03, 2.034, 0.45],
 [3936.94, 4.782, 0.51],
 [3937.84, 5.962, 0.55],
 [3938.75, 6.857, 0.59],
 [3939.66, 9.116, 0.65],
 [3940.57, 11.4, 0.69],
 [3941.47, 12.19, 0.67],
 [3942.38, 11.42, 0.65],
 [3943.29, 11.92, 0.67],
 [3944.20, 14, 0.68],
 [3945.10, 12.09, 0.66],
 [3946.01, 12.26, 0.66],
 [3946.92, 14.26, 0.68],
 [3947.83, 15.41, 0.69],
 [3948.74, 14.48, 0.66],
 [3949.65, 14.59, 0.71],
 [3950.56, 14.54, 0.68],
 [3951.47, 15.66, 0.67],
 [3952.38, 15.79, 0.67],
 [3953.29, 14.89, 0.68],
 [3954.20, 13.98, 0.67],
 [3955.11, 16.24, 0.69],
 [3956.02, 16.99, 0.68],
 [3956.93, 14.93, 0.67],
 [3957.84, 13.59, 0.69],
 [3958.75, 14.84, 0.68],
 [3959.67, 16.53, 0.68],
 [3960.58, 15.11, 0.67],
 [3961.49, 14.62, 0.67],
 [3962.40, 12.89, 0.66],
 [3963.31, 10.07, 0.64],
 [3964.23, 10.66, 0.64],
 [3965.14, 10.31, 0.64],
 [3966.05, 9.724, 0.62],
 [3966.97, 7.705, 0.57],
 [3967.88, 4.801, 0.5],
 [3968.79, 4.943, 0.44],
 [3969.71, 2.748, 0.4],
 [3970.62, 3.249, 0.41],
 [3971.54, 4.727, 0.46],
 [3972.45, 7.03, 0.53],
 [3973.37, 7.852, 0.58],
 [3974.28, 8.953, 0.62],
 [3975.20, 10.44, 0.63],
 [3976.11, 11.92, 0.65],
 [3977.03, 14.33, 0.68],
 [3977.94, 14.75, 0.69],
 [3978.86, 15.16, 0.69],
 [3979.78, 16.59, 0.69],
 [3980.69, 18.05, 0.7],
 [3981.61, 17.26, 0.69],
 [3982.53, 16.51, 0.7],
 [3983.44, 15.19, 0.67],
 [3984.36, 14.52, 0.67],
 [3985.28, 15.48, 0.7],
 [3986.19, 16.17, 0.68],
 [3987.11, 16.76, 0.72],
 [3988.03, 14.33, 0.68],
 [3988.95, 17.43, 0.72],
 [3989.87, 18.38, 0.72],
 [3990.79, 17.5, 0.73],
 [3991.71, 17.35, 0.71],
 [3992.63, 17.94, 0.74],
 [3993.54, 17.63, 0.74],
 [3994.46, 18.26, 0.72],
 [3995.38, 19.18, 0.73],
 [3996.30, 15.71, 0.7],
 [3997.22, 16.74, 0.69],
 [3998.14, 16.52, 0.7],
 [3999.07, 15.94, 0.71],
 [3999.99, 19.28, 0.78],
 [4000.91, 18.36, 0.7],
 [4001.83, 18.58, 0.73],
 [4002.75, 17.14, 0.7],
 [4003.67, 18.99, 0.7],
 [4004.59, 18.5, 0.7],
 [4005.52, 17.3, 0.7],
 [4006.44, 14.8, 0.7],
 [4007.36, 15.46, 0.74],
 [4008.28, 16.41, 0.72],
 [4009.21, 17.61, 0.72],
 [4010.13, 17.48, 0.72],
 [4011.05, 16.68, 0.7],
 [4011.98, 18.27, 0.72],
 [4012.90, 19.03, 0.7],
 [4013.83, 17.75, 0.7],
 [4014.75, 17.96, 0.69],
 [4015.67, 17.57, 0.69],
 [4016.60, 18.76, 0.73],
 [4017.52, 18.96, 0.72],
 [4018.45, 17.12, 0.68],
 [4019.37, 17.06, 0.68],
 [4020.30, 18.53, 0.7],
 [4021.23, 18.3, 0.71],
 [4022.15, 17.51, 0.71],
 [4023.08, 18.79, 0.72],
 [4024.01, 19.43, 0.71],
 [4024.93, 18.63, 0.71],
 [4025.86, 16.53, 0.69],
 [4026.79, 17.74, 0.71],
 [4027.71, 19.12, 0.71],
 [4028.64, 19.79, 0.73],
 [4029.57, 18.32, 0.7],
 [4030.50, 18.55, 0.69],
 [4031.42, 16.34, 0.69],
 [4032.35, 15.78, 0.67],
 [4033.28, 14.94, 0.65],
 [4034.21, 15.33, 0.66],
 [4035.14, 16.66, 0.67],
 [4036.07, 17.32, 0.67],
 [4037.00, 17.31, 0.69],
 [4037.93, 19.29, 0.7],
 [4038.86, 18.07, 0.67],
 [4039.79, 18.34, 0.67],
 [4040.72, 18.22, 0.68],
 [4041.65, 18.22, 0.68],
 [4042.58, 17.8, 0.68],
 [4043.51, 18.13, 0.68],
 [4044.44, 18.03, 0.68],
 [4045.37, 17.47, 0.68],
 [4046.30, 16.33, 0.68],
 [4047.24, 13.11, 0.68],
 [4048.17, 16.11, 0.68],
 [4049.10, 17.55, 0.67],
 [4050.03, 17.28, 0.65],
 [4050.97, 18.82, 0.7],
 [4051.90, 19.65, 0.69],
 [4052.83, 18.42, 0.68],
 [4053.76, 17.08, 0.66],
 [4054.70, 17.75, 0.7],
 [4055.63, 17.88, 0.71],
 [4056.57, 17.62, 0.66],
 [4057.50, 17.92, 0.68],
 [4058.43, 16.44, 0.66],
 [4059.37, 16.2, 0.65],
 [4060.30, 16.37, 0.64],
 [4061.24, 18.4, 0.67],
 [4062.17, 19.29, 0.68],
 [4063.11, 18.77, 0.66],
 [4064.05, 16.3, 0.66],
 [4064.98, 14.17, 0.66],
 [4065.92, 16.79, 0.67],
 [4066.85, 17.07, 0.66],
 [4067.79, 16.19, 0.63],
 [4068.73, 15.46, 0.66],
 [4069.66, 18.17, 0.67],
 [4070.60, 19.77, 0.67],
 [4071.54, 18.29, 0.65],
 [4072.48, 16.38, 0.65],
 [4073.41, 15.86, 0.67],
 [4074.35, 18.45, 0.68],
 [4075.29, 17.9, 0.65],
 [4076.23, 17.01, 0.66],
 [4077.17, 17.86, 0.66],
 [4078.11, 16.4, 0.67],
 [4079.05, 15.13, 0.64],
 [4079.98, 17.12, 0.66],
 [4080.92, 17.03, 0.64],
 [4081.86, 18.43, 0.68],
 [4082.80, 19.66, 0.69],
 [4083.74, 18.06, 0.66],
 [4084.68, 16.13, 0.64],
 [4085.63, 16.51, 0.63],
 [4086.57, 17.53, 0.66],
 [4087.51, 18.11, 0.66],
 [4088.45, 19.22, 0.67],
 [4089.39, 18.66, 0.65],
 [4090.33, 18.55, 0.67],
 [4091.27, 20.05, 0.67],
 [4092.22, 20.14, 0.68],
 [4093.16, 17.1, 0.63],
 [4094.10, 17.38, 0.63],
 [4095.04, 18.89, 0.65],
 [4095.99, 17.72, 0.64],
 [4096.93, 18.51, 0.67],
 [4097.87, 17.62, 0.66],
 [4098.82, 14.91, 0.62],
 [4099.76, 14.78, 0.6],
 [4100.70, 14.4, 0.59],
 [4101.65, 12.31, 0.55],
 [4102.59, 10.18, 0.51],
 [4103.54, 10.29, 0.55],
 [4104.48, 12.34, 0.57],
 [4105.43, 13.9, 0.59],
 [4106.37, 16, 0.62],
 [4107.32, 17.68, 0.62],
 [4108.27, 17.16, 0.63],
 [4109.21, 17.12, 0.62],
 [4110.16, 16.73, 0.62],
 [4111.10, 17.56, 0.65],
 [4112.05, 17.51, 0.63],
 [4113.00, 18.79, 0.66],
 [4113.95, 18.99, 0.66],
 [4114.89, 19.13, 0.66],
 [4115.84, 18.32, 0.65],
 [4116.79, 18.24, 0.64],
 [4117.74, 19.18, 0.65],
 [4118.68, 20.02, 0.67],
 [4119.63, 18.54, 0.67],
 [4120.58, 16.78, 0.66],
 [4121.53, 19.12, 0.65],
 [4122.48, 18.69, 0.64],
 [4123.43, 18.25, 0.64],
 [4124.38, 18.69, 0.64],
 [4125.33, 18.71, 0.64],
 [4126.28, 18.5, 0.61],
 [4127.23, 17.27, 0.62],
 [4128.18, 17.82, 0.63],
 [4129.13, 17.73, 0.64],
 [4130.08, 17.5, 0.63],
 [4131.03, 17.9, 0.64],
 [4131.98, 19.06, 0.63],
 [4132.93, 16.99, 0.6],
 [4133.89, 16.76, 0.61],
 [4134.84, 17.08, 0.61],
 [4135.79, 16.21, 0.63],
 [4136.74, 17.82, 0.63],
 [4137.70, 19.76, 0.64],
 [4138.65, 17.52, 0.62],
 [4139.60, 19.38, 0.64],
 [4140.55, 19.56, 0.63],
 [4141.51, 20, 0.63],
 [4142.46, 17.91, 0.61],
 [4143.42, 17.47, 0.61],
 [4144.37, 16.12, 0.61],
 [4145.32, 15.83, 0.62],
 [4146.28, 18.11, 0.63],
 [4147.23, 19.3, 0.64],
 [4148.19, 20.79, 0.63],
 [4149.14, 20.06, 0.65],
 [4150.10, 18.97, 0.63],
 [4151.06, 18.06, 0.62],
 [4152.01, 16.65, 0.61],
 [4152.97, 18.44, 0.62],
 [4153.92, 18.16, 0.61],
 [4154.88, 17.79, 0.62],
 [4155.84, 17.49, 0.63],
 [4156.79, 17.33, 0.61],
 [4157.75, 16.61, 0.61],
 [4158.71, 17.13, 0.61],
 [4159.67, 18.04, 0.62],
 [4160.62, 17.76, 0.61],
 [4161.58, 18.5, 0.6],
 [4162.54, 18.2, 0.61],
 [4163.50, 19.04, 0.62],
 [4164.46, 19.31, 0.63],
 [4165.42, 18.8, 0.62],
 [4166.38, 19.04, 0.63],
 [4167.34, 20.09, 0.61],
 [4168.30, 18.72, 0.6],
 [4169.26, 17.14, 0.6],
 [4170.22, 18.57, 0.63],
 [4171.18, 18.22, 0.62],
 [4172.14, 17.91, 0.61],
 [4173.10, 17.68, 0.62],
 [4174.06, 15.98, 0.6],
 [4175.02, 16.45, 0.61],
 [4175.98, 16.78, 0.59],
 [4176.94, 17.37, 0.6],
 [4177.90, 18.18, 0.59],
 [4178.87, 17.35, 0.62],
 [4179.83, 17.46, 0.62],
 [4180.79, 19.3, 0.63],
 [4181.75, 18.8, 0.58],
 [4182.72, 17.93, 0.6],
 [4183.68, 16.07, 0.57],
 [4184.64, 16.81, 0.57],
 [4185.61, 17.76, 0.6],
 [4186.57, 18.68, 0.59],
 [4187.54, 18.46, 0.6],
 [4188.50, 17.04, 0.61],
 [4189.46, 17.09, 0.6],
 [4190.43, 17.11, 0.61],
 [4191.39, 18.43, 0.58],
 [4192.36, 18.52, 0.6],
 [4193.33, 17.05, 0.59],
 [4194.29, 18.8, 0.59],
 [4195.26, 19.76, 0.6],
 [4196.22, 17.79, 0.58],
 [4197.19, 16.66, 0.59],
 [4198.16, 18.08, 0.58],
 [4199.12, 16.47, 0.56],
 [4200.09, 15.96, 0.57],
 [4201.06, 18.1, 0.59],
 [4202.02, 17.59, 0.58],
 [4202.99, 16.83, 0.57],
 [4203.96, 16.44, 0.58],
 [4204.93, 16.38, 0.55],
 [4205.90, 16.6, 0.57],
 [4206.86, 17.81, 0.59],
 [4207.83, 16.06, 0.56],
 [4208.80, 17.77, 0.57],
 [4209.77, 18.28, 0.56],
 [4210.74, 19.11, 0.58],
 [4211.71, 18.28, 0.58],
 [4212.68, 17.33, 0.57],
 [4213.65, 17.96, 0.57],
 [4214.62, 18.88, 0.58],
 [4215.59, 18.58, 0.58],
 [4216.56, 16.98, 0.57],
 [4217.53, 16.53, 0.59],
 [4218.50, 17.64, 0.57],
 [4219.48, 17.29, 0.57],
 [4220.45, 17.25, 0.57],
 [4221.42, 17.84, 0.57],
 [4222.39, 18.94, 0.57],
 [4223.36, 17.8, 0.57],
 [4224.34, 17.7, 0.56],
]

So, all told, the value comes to -2.6 AA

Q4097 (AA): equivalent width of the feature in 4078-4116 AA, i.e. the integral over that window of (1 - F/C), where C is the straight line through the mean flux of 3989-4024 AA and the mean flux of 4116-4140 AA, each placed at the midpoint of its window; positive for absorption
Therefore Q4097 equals 2.4 AA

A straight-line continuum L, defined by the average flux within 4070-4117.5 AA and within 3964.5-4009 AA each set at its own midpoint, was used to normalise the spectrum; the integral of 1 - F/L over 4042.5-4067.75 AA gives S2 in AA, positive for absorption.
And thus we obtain -1.94 AA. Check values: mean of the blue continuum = 14.2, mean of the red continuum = 17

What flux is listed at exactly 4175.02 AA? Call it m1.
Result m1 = 16.45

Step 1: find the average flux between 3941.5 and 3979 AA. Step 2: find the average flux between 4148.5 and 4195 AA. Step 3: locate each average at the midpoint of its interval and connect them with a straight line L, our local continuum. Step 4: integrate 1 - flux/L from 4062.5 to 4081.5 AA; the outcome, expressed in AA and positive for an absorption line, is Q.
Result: -2.4 AA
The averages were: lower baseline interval 11.9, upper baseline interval 18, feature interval 17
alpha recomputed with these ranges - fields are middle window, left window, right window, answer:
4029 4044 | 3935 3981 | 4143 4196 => -3.88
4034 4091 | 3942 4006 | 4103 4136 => -4.65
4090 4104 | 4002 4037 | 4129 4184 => 1.30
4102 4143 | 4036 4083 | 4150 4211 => 0.23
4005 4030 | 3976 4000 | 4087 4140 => -1.66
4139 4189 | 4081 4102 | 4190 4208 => -1.72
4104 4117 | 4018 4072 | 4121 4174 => 0.62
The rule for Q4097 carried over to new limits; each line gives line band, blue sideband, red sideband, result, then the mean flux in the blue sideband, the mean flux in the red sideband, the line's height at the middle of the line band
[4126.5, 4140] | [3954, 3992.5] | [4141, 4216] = -0.8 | 12.9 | 17.9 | 16.8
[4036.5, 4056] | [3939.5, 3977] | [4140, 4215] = -4.8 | 11.7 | 17.9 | 14.2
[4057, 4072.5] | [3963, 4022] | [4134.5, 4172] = -0.7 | 15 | 18.2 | 16.4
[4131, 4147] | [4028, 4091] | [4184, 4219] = -0.3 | 17.4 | 17.6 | 17.5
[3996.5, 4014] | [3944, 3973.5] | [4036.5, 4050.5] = -2.9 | 11.9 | 17.4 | 14.9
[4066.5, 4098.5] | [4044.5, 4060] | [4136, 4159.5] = -0.3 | 17.2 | 18.1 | 17.5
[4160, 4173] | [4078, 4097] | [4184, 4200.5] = -0.6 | 17.9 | 17.7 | 17.7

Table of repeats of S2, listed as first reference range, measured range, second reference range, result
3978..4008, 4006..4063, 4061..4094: -1.0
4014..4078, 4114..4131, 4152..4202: -0.6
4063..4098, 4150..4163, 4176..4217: -0.1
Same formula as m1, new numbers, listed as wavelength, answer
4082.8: 19.66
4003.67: 18.99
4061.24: 18.4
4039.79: 18.34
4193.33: 17.05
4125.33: 18.71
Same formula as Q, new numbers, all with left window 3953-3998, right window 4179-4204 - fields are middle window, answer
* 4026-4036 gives -1.82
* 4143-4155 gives -0.92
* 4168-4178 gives -0.11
